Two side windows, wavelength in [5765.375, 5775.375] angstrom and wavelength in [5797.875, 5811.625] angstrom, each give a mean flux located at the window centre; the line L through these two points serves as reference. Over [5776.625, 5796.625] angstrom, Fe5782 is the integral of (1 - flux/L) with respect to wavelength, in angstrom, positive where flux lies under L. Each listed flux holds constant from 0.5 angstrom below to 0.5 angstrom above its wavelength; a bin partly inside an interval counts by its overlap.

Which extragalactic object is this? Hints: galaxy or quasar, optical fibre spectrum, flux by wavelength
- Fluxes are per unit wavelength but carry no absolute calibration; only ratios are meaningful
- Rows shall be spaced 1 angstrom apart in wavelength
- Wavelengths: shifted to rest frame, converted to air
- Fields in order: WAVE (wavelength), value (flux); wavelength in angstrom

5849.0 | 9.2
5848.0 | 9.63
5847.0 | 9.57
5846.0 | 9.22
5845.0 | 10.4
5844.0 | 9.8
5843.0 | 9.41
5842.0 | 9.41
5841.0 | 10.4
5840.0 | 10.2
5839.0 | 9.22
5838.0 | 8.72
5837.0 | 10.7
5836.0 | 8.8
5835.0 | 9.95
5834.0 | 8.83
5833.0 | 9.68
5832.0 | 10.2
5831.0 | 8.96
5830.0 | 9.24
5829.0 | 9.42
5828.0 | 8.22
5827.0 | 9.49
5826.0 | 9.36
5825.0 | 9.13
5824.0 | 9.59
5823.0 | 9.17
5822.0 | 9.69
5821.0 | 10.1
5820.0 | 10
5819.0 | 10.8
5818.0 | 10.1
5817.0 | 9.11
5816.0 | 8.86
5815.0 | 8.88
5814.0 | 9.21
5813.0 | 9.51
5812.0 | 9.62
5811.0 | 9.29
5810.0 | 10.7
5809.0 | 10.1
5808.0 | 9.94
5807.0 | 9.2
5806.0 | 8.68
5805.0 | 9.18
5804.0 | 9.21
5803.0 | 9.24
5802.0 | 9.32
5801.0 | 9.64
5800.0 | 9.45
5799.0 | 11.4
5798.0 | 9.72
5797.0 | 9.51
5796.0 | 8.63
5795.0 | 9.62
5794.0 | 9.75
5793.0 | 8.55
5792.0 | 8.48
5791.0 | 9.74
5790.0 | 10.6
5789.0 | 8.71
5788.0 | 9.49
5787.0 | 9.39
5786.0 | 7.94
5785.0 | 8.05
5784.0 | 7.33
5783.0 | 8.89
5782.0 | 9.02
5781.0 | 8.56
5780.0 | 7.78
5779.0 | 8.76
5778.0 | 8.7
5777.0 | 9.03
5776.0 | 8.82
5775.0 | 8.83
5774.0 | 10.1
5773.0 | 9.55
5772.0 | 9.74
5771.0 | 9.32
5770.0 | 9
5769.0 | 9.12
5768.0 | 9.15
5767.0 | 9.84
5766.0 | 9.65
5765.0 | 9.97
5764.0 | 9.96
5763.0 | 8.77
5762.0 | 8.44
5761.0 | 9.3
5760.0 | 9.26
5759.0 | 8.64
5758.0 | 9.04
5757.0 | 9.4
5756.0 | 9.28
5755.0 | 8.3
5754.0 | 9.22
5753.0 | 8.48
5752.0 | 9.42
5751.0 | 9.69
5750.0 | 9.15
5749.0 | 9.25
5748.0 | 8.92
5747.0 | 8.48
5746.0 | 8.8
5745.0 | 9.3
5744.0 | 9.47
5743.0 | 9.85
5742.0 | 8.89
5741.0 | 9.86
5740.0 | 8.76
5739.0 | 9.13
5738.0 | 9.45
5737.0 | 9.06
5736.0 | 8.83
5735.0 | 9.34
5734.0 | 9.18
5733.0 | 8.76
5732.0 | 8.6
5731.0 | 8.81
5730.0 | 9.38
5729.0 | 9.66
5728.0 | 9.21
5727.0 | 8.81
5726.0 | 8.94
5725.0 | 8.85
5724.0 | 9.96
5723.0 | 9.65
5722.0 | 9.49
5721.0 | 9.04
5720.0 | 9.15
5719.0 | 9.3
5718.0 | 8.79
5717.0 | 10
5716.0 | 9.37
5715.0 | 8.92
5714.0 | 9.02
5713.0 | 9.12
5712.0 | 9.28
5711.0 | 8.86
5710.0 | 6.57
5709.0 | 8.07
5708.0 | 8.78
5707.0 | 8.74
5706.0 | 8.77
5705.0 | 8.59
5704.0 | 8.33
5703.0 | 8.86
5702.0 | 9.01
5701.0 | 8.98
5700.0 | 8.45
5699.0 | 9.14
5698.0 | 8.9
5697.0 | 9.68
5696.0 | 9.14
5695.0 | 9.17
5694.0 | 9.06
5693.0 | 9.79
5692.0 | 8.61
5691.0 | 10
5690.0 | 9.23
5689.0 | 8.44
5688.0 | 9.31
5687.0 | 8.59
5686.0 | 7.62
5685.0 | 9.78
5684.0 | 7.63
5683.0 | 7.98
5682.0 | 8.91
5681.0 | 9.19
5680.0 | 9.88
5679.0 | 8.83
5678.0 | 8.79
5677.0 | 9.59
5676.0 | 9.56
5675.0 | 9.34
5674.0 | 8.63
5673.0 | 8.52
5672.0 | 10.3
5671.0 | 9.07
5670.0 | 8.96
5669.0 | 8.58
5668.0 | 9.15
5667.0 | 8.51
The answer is 1.4 angstrom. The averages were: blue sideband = 9.44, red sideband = 9.65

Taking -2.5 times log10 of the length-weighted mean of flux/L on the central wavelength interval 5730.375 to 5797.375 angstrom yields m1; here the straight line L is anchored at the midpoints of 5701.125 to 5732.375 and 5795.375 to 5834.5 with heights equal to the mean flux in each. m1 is 0.02 mag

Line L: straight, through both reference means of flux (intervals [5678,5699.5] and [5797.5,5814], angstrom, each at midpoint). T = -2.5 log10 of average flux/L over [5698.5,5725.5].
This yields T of 0.02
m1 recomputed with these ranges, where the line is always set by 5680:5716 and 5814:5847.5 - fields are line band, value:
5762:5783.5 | 0.01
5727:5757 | -0.01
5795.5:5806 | -0.01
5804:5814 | -0.01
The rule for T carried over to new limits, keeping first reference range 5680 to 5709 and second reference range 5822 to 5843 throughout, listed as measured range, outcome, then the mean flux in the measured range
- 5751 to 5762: 0.01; 9.04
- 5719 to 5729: -0.03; 9.26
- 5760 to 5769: -0.02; 9.36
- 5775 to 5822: 0.00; 9.27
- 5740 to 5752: -0.02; 9.23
